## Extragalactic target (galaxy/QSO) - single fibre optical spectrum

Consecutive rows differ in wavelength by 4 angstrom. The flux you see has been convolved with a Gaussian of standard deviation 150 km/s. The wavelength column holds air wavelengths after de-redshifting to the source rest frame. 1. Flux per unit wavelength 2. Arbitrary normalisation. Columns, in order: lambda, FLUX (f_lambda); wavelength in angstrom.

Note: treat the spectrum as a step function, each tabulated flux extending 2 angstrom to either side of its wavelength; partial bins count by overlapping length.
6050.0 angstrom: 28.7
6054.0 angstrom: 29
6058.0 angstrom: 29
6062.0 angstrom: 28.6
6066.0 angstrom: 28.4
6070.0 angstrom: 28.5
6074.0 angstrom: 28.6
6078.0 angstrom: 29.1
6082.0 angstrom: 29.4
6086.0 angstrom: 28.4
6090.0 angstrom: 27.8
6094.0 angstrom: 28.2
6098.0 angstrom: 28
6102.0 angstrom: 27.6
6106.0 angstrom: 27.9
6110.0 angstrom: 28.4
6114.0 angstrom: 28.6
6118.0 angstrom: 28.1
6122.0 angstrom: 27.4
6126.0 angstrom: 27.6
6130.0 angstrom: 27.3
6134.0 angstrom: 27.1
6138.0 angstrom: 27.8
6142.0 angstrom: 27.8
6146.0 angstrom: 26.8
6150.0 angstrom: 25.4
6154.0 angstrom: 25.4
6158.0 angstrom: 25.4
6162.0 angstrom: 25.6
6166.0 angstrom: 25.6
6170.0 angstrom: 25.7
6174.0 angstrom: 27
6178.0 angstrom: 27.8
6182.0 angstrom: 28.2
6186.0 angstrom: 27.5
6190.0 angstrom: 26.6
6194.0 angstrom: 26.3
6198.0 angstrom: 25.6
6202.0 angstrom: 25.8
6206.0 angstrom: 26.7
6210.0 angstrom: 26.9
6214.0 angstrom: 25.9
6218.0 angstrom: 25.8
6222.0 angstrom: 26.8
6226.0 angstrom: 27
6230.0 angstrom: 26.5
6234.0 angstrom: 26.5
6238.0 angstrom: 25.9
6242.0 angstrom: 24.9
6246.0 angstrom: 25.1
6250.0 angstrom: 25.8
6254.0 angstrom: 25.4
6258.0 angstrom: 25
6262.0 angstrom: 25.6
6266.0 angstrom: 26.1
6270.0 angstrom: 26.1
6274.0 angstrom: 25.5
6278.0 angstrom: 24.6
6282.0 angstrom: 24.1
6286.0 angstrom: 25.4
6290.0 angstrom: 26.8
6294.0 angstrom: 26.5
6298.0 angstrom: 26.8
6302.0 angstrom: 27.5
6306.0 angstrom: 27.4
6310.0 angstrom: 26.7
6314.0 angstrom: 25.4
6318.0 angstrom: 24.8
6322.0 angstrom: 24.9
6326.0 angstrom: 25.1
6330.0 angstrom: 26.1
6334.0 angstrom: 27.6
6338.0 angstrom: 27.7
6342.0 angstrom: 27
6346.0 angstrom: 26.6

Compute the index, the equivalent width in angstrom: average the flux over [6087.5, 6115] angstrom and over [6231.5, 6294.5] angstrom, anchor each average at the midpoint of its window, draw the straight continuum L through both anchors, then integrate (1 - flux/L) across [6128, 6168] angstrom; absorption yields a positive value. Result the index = 1.3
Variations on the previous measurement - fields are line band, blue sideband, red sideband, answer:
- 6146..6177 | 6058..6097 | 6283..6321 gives 2.1 angstrom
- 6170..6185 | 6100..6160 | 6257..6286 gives -0.5 angstrom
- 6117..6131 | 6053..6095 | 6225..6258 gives 0.1 angstrom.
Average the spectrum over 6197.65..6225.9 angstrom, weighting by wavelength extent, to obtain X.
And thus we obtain 26.3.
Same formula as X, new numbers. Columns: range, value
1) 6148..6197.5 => 26.4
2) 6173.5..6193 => 27.4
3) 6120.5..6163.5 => 26.7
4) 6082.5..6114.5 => 28.1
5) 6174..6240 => 26.6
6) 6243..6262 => 25.3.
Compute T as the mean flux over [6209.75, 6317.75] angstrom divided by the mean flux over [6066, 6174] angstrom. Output 0.9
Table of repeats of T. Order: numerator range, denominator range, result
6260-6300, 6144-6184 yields 0.98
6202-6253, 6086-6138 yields 0.94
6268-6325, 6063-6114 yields 0.91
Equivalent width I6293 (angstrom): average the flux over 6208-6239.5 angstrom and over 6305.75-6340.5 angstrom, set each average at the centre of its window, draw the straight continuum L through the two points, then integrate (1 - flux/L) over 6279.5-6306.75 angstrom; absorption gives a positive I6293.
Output -0.1 angstrom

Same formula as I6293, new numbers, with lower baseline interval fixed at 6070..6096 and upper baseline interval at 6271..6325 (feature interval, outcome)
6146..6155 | 0.65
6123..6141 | 0.32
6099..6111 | 0.16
